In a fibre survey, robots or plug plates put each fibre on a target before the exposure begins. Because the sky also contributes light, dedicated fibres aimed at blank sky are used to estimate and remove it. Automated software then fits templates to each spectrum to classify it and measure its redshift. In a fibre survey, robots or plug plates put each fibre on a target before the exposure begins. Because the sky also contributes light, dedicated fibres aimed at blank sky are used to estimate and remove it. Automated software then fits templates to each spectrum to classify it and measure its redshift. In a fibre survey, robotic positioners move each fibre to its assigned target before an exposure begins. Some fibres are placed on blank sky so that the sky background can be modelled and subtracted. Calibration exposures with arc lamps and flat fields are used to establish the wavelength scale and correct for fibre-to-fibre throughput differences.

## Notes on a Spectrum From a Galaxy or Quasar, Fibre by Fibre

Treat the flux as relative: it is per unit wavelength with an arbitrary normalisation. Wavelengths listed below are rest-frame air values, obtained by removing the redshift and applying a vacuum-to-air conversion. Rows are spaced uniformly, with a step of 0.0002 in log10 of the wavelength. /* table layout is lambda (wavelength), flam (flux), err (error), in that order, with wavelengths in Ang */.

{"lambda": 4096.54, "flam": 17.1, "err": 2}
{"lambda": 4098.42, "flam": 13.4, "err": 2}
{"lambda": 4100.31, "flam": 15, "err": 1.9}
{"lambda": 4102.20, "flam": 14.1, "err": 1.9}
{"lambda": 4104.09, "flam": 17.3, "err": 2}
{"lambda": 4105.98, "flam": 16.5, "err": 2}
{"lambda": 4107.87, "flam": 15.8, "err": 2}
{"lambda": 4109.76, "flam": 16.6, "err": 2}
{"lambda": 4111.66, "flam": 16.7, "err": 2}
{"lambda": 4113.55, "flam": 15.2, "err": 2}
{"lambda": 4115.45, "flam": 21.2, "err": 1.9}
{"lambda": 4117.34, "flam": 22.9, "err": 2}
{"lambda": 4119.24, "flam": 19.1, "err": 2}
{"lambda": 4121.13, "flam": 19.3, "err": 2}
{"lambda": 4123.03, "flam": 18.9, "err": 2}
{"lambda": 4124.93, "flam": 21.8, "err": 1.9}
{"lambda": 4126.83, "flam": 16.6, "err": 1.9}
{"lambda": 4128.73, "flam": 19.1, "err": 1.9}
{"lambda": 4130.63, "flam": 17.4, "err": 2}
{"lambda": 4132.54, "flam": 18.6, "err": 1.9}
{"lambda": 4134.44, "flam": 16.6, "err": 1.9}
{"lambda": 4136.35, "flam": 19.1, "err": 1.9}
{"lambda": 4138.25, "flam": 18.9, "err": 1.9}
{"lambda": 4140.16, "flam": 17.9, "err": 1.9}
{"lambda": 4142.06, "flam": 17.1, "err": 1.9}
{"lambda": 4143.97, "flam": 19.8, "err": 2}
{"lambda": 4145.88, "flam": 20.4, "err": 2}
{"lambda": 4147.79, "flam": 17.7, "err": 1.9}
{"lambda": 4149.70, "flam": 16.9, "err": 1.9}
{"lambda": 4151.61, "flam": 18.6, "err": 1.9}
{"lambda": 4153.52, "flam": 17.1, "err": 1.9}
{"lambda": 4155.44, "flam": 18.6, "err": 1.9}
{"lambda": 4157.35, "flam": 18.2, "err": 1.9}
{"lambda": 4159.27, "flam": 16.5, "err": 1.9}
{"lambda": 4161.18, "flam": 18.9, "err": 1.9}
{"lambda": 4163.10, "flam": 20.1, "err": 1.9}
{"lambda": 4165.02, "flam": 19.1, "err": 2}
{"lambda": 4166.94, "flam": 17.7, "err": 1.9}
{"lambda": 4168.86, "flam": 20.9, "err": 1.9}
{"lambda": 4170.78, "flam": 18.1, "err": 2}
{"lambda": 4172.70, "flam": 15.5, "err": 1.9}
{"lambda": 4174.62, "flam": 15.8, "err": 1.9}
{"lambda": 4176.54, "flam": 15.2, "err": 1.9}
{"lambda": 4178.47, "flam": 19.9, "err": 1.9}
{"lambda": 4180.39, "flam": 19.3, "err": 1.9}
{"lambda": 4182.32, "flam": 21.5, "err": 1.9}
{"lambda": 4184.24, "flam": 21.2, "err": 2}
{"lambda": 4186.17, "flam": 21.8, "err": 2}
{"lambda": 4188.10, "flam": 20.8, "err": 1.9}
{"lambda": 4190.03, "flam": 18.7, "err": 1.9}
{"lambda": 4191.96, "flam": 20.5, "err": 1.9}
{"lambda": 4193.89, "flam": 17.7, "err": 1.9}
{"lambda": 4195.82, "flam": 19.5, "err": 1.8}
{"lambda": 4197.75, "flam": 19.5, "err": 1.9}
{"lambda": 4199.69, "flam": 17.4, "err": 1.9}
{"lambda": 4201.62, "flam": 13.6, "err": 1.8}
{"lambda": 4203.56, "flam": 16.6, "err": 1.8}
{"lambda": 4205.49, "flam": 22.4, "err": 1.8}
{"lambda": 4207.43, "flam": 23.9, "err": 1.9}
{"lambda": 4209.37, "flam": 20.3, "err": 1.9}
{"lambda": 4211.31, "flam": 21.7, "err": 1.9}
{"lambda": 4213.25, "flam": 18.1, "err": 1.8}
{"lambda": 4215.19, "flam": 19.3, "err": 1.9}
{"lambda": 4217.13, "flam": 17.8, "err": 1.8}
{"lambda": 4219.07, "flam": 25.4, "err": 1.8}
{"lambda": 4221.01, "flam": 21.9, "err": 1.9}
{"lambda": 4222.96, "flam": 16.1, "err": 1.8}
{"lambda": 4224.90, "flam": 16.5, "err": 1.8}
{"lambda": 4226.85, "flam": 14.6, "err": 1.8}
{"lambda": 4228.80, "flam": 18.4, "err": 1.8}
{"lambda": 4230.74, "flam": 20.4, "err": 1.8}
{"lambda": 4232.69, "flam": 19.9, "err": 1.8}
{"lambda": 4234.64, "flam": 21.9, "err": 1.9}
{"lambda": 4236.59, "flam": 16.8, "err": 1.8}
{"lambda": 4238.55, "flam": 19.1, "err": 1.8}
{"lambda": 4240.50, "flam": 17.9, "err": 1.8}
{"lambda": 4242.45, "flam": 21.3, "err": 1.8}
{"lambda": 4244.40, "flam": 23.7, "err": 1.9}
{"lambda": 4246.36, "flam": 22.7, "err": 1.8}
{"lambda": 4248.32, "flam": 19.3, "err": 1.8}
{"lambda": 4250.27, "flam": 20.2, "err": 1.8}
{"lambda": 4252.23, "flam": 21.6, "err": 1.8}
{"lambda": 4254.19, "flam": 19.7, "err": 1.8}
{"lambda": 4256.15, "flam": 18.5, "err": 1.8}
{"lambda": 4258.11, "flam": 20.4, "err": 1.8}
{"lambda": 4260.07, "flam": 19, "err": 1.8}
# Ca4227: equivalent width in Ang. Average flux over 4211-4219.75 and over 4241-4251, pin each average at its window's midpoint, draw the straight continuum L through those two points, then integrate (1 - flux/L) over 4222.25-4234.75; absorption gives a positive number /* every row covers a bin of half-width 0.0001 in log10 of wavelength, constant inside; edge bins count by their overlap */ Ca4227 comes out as 1.6 Ang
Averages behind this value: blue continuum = 20.2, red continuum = 21.3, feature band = 18.1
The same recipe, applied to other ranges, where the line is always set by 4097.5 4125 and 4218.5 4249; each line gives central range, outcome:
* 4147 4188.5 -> -0.22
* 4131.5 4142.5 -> -0.09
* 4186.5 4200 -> -0.31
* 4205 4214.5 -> -0.95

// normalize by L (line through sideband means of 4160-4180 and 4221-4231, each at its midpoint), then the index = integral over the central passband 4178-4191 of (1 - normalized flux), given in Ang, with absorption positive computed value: -1.8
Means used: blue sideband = 18.1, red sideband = 17.4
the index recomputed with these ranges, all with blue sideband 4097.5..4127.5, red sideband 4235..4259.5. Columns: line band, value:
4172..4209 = 0.0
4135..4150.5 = -0.3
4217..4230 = 0.6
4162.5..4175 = 0.3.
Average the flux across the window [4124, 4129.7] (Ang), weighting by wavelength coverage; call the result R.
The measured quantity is 19.2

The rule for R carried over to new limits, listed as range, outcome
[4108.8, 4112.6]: 16.6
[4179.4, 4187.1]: 21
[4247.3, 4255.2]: 20.2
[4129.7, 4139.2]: 18.1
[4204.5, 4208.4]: 23.1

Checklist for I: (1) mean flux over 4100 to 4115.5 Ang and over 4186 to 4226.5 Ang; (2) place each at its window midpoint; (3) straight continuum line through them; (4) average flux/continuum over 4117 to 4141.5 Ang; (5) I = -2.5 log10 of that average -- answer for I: -0.114 mag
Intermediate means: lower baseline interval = 16.3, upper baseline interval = 19.4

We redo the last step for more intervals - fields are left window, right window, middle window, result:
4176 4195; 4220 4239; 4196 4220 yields -0.03 mag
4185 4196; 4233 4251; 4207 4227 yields 0.02 mag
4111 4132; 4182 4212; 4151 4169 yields 0.05 mag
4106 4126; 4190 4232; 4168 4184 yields 0.03 mag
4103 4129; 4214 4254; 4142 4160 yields 0.03 mag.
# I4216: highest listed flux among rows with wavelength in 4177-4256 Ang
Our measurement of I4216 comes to 25.4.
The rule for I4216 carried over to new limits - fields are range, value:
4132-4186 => 21.5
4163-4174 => 20.9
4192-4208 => 23.9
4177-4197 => 21.8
